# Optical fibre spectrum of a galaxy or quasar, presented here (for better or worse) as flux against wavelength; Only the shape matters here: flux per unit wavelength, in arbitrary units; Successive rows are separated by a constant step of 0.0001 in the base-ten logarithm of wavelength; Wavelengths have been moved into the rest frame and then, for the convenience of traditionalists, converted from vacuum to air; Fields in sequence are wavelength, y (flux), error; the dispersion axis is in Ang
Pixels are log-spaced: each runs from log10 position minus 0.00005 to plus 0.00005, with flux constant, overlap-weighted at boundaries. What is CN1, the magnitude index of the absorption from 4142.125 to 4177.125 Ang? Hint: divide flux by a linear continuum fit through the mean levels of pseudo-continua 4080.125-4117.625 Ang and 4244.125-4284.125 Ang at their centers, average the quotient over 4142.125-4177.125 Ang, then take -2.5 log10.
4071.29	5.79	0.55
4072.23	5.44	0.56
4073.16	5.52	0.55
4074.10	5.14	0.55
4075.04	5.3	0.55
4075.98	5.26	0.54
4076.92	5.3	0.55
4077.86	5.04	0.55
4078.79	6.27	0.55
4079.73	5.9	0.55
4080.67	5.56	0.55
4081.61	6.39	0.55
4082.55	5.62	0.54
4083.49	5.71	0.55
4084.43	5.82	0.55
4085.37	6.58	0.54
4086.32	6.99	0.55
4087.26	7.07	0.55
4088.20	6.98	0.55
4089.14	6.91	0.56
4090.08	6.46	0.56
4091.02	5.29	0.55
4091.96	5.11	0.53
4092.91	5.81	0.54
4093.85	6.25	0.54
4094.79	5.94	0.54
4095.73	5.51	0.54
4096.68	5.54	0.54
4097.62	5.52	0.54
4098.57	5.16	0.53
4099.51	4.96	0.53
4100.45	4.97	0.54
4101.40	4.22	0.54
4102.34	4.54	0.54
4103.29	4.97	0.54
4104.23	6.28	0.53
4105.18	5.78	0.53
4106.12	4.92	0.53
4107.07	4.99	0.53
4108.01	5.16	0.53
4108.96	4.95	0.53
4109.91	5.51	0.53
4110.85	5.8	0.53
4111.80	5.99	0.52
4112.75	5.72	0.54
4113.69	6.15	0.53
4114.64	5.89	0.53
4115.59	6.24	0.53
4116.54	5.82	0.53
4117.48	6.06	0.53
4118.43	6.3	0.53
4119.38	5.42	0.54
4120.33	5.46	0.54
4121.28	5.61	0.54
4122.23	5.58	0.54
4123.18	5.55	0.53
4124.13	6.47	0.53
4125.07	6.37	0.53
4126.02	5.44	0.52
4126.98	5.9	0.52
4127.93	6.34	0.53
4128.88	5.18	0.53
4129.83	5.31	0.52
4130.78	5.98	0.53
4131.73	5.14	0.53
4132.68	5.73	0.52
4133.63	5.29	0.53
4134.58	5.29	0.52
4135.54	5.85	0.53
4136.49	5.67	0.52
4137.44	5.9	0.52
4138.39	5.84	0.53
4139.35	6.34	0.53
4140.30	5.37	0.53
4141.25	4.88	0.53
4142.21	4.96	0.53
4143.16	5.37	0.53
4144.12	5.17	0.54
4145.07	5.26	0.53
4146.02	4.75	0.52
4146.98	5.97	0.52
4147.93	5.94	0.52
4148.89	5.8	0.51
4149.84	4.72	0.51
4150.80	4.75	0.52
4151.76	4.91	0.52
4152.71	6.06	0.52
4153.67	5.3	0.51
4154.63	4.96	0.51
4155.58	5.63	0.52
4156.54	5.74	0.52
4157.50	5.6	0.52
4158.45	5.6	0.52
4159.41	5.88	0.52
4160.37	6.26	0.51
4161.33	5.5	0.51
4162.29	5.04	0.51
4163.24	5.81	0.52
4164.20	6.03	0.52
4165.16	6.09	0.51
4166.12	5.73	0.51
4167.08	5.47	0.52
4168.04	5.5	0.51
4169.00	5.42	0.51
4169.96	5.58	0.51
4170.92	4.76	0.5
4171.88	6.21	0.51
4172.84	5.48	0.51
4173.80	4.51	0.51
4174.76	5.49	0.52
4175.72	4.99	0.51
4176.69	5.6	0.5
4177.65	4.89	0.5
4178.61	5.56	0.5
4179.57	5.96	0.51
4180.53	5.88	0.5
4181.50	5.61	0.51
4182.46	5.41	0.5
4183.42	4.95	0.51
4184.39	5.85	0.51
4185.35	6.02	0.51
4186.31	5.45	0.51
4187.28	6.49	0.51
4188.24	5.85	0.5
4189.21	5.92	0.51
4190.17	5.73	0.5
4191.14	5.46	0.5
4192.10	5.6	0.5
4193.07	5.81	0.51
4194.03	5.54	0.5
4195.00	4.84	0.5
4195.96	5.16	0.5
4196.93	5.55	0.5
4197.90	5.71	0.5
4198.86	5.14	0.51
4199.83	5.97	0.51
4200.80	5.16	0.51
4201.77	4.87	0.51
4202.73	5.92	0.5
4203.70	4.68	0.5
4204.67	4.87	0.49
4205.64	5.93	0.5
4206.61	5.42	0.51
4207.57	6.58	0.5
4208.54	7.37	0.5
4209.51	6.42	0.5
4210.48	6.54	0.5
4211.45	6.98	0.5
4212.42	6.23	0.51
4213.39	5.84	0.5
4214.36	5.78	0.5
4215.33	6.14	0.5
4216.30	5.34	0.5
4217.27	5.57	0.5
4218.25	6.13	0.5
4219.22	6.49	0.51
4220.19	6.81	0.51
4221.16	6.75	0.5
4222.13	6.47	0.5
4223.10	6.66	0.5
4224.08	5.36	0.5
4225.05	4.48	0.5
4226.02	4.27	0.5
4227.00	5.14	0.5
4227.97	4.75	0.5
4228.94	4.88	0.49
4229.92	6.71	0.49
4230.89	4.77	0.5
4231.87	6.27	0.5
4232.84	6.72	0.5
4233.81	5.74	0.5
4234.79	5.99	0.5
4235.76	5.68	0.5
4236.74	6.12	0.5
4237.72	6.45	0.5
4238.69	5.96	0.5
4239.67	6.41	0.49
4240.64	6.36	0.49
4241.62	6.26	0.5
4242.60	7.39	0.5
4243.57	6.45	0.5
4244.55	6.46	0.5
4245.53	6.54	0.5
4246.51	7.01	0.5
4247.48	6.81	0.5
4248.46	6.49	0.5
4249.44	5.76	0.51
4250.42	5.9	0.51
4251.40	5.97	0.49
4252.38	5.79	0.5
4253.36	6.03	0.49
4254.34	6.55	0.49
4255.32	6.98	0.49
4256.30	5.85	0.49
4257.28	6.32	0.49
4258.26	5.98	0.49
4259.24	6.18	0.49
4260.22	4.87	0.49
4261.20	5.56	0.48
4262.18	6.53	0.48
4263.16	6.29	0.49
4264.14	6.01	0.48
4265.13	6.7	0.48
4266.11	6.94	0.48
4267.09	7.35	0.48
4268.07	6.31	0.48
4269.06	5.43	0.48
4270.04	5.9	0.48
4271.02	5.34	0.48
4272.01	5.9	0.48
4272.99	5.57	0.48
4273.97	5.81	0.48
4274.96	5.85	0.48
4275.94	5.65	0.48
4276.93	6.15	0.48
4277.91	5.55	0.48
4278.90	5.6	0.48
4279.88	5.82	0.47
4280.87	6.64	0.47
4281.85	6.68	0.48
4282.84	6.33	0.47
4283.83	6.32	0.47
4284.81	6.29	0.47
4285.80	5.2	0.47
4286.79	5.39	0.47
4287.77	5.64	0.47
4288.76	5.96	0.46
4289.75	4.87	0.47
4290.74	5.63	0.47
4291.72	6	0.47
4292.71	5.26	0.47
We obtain 0.08 mag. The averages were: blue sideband 5.73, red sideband 6.14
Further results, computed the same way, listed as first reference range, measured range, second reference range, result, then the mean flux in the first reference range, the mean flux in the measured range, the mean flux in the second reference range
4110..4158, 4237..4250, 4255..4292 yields -0.101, 5.61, 6.48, 5.98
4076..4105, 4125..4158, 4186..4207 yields 0.026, 5.75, 5.49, 5.5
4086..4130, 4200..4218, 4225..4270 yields 0.020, 5.71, 5.87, 6.09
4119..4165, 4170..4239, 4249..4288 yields 0.015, 5.56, 5.71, 6.03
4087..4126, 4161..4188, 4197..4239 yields 0.043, 5.68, 5.55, 5.84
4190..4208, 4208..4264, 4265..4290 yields -0.073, 5.46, 6.1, 5.97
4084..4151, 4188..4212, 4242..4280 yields 0.040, 5.65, 5.72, 6.15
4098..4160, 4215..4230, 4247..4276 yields 0.039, 5.52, 5.71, 6.09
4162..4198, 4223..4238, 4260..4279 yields 0.041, 5.55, 5.58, 5.99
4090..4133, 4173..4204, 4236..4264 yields 0.088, 5.59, 5.49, 6.25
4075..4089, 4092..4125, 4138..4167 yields 0.050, 6.03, 5.56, 5.51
